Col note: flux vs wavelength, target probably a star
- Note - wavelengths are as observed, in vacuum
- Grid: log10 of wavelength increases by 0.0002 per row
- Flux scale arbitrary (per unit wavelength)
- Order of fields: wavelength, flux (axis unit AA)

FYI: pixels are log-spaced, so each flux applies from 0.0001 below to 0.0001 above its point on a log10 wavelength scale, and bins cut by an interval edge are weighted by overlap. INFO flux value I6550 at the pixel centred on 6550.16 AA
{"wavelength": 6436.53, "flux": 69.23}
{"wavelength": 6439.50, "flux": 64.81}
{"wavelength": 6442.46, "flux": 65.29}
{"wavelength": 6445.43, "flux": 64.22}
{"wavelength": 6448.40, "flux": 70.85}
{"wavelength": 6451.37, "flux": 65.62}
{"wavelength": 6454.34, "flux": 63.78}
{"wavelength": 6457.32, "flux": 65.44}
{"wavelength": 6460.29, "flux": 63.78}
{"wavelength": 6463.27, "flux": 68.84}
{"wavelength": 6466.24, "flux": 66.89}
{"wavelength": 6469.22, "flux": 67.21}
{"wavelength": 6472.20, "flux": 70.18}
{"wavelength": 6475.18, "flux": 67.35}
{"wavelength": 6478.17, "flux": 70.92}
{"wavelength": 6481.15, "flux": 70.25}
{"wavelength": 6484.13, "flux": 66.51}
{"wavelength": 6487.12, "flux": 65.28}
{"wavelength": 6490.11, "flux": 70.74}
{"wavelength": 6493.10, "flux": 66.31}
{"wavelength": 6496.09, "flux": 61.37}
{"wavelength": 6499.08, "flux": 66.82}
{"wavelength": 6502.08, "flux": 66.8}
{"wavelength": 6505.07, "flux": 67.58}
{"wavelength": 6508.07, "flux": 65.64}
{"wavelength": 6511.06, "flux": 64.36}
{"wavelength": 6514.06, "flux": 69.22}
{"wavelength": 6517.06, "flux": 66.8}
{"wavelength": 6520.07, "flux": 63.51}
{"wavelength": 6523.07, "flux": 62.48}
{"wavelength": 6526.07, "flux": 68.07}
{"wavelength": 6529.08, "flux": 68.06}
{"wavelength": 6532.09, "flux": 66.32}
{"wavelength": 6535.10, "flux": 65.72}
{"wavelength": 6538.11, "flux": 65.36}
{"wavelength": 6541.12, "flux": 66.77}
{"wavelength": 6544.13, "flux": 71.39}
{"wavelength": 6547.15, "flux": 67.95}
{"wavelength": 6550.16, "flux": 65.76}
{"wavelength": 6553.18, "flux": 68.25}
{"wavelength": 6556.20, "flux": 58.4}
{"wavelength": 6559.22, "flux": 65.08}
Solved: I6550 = 65.76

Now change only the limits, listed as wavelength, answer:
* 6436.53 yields 69.23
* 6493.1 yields 66.31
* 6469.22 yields 67.21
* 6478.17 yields 70.92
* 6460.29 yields 63.78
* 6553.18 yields 68.25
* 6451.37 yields 65.62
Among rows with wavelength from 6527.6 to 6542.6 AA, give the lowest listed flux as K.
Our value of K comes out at 65.36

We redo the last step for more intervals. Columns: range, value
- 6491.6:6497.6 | 61.37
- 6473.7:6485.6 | 66.51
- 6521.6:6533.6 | 62.48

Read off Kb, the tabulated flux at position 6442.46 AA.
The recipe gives 65.29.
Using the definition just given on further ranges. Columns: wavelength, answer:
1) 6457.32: 65.44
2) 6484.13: 66.51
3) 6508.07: 65.64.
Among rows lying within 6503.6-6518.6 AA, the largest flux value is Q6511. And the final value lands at 69.22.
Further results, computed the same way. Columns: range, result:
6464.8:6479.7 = 70.92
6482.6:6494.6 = 70.74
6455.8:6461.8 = 65.44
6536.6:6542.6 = 66.77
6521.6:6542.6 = 68.07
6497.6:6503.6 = 66.82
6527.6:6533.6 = 68.06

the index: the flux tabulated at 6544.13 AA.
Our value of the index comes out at 71.39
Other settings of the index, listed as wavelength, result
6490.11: 70.74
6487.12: 65.28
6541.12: 66.77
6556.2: 58.4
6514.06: 69.22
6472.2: 70.18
